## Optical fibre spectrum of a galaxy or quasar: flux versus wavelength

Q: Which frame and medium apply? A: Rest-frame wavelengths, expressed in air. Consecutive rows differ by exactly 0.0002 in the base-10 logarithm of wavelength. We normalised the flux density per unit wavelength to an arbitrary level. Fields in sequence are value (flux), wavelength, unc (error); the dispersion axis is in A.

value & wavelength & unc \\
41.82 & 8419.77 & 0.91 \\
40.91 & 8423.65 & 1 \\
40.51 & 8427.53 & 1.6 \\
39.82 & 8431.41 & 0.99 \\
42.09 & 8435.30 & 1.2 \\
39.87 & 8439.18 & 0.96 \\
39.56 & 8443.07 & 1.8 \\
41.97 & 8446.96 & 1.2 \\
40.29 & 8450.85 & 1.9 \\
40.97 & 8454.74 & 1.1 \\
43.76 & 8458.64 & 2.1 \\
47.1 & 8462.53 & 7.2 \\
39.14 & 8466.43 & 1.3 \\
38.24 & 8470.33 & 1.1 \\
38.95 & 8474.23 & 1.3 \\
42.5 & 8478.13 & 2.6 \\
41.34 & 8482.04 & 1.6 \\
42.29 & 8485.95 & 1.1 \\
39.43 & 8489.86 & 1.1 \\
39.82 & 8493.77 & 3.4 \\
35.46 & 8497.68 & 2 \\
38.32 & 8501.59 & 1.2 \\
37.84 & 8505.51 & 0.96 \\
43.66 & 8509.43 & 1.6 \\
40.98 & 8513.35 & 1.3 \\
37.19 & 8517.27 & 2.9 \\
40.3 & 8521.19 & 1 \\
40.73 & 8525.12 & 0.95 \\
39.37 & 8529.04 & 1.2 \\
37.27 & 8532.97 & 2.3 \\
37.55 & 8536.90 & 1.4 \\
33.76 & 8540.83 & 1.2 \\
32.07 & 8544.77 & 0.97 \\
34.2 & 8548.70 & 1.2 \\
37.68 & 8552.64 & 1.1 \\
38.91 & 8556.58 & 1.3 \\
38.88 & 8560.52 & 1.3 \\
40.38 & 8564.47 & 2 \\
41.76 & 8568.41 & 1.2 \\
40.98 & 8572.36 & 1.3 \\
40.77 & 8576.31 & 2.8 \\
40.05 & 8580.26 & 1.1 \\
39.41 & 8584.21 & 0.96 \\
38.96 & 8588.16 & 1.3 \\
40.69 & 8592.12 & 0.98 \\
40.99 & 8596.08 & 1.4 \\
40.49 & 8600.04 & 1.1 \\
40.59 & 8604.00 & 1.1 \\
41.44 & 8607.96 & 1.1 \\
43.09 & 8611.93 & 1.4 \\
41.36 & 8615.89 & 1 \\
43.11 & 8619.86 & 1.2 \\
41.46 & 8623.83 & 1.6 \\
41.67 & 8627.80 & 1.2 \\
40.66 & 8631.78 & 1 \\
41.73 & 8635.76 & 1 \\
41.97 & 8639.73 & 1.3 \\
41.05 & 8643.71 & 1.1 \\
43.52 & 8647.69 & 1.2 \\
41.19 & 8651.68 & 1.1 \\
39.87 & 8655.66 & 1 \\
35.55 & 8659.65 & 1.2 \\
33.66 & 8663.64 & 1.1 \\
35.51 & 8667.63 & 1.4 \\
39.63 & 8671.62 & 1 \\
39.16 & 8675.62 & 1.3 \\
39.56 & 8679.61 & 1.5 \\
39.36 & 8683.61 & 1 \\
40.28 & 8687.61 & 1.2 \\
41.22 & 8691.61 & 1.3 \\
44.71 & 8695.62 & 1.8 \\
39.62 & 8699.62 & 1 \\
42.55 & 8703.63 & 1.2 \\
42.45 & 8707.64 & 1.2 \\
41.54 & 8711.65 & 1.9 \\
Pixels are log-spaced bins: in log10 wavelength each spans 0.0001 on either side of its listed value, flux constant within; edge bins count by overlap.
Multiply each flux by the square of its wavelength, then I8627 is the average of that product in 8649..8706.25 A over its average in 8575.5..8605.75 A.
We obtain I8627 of 1.00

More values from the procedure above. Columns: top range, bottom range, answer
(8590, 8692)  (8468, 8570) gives 1.07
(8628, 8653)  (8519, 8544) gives 1.13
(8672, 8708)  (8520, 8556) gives 1.14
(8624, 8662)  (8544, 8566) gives 1.12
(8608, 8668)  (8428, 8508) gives 1.04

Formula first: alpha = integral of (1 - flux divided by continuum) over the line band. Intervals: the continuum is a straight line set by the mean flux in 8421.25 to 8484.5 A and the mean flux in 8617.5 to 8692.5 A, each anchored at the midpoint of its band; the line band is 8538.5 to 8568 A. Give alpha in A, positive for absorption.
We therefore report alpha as 2.7 A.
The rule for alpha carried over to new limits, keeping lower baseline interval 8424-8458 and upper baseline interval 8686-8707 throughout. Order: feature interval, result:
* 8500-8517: 0.45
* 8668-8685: 1.07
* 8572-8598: 0.69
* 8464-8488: 0.21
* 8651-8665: 1.41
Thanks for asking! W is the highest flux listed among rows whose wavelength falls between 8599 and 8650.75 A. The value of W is 43.52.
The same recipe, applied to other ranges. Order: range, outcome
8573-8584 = 40.77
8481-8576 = 43.66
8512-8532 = 40.98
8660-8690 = 40.28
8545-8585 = 41.76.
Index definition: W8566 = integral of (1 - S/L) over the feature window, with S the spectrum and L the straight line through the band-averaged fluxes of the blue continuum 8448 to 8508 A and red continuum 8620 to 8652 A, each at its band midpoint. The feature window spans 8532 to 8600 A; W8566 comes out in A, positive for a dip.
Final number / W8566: 4.3 A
